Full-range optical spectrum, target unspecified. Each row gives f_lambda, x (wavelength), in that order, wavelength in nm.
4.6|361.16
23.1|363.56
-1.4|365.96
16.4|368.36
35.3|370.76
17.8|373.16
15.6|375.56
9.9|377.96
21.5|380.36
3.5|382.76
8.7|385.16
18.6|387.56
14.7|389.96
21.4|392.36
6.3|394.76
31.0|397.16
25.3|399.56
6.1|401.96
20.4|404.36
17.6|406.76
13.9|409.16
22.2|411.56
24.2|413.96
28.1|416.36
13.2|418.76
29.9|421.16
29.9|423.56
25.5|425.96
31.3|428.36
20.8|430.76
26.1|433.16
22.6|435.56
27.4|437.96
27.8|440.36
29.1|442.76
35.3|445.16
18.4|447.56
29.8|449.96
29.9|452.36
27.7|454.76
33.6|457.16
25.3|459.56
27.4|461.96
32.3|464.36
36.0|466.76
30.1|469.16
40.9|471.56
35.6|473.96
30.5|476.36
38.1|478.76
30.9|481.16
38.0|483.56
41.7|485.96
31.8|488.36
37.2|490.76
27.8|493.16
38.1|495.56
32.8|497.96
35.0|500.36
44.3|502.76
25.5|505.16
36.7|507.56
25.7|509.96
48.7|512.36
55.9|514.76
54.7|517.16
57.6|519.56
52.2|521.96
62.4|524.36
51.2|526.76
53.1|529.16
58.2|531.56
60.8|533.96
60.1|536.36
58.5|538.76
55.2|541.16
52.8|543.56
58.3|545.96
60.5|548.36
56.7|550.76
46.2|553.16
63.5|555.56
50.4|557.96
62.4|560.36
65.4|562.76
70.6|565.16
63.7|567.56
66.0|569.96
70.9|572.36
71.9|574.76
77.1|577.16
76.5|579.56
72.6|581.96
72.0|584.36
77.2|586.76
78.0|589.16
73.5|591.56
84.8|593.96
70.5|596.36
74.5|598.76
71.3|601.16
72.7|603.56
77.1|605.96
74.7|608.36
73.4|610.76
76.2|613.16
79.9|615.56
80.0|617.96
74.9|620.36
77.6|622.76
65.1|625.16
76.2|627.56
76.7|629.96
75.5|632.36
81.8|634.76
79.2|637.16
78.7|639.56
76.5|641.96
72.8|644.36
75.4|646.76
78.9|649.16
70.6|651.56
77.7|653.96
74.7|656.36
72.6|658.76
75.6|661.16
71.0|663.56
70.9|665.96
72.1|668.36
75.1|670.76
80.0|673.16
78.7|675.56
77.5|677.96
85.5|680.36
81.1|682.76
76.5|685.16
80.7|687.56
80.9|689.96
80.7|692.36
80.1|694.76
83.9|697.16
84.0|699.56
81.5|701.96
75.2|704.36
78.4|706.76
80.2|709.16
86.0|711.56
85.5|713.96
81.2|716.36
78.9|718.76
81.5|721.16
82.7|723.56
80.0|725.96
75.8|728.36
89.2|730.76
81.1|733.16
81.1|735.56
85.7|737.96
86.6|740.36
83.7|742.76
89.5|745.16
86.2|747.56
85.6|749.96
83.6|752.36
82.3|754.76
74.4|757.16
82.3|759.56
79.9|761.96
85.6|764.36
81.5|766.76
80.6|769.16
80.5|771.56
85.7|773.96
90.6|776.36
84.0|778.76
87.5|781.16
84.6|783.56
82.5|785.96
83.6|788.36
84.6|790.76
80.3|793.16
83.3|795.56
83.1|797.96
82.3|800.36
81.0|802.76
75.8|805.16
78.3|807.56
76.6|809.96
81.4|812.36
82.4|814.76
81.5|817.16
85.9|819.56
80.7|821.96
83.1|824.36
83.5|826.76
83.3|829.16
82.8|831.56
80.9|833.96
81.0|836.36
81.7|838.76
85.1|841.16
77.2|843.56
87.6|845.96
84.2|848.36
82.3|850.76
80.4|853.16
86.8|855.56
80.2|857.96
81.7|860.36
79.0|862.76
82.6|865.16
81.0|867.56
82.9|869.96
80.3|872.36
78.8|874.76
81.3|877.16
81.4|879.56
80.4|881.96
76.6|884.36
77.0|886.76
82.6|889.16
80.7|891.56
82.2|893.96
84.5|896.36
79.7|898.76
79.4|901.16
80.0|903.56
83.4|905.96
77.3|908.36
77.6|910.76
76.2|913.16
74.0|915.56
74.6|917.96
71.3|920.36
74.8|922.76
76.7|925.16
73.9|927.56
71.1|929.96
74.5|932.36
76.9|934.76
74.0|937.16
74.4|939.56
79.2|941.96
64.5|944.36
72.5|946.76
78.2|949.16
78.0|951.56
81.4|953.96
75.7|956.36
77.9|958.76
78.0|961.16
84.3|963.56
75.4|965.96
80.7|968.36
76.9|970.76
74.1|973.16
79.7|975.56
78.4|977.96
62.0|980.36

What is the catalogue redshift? 0.285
